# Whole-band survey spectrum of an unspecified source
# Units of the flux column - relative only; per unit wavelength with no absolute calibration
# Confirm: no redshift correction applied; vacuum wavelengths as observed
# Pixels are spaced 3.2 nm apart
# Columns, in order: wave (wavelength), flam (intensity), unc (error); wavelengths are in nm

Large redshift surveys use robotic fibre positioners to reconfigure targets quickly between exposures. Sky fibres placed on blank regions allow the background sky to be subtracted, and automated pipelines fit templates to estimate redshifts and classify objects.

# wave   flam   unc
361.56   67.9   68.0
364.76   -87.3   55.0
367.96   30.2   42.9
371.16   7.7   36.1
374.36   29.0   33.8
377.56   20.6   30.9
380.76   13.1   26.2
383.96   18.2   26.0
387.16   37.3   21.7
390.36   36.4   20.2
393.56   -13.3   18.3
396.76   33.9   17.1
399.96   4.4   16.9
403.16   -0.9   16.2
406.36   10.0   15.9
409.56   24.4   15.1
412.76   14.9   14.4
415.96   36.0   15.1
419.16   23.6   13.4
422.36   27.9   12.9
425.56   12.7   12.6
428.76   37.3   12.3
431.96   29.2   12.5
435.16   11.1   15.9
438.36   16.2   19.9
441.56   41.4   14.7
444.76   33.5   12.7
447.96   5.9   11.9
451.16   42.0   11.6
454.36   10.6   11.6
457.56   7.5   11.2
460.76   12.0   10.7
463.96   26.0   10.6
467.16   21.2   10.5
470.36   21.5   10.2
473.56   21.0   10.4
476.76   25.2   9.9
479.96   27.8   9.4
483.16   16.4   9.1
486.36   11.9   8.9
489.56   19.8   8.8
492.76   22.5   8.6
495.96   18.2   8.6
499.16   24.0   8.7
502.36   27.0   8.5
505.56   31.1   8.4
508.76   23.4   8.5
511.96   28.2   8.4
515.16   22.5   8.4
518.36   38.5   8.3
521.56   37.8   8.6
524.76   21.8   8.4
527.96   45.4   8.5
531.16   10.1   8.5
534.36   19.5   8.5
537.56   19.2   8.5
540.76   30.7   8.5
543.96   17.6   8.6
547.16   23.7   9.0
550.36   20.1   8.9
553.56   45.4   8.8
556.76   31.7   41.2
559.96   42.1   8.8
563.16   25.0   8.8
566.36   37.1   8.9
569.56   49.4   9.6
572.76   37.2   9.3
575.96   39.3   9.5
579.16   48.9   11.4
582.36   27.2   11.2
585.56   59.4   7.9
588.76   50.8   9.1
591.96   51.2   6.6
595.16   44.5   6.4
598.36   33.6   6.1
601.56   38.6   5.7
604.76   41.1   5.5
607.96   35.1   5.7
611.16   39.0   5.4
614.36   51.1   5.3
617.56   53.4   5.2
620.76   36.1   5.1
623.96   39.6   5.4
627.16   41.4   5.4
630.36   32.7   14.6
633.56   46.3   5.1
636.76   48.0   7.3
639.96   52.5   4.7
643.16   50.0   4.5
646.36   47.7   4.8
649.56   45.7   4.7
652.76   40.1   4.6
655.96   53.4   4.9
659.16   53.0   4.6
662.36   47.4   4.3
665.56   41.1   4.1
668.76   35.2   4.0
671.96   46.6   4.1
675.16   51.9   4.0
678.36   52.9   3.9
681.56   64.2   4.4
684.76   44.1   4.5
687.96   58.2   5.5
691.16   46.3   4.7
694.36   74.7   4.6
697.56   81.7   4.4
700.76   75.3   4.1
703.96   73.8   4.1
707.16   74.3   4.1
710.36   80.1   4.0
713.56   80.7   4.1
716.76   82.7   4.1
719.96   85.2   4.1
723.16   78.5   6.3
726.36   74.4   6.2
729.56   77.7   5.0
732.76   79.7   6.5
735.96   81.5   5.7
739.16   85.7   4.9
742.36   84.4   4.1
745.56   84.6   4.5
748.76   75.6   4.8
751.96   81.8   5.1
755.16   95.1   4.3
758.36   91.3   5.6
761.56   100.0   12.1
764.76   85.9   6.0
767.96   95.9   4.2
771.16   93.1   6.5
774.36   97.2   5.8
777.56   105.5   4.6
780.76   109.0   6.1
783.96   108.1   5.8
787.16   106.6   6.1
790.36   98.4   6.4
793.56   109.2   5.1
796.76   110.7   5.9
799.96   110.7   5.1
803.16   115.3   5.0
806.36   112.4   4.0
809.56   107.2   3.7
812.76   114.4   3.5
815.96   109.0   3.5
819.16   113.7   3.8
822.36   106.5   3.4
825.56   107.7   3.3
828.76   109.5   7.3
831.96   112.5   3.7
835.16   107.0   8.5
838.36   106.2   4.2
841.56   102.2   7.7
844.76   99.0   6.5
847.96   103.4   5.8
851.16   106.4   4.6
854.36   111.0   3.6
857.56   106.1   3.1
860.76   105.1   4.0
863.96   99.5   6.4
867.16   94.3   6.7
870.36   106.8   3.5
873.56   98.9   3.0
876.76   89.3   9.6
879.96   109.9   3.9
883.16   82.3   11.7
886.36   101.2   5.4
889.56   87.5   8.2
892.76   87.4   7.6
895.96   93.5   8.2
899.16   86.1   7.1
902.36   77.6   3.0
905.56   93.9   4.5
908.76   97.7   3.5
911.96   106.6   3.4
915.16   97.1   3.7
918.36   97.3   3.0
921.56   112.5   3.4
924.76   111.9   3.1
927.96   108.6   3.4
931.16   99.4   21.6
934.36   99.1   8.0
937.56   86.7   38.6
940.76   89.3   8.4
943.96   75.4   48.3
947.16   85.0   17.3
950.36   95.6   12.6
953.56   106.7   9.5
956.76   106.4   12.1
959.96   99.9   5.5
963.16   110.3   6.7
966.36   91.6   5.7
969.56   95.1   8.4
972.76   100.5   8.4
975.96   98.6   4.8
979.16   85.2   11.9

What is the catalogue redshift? 0.742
